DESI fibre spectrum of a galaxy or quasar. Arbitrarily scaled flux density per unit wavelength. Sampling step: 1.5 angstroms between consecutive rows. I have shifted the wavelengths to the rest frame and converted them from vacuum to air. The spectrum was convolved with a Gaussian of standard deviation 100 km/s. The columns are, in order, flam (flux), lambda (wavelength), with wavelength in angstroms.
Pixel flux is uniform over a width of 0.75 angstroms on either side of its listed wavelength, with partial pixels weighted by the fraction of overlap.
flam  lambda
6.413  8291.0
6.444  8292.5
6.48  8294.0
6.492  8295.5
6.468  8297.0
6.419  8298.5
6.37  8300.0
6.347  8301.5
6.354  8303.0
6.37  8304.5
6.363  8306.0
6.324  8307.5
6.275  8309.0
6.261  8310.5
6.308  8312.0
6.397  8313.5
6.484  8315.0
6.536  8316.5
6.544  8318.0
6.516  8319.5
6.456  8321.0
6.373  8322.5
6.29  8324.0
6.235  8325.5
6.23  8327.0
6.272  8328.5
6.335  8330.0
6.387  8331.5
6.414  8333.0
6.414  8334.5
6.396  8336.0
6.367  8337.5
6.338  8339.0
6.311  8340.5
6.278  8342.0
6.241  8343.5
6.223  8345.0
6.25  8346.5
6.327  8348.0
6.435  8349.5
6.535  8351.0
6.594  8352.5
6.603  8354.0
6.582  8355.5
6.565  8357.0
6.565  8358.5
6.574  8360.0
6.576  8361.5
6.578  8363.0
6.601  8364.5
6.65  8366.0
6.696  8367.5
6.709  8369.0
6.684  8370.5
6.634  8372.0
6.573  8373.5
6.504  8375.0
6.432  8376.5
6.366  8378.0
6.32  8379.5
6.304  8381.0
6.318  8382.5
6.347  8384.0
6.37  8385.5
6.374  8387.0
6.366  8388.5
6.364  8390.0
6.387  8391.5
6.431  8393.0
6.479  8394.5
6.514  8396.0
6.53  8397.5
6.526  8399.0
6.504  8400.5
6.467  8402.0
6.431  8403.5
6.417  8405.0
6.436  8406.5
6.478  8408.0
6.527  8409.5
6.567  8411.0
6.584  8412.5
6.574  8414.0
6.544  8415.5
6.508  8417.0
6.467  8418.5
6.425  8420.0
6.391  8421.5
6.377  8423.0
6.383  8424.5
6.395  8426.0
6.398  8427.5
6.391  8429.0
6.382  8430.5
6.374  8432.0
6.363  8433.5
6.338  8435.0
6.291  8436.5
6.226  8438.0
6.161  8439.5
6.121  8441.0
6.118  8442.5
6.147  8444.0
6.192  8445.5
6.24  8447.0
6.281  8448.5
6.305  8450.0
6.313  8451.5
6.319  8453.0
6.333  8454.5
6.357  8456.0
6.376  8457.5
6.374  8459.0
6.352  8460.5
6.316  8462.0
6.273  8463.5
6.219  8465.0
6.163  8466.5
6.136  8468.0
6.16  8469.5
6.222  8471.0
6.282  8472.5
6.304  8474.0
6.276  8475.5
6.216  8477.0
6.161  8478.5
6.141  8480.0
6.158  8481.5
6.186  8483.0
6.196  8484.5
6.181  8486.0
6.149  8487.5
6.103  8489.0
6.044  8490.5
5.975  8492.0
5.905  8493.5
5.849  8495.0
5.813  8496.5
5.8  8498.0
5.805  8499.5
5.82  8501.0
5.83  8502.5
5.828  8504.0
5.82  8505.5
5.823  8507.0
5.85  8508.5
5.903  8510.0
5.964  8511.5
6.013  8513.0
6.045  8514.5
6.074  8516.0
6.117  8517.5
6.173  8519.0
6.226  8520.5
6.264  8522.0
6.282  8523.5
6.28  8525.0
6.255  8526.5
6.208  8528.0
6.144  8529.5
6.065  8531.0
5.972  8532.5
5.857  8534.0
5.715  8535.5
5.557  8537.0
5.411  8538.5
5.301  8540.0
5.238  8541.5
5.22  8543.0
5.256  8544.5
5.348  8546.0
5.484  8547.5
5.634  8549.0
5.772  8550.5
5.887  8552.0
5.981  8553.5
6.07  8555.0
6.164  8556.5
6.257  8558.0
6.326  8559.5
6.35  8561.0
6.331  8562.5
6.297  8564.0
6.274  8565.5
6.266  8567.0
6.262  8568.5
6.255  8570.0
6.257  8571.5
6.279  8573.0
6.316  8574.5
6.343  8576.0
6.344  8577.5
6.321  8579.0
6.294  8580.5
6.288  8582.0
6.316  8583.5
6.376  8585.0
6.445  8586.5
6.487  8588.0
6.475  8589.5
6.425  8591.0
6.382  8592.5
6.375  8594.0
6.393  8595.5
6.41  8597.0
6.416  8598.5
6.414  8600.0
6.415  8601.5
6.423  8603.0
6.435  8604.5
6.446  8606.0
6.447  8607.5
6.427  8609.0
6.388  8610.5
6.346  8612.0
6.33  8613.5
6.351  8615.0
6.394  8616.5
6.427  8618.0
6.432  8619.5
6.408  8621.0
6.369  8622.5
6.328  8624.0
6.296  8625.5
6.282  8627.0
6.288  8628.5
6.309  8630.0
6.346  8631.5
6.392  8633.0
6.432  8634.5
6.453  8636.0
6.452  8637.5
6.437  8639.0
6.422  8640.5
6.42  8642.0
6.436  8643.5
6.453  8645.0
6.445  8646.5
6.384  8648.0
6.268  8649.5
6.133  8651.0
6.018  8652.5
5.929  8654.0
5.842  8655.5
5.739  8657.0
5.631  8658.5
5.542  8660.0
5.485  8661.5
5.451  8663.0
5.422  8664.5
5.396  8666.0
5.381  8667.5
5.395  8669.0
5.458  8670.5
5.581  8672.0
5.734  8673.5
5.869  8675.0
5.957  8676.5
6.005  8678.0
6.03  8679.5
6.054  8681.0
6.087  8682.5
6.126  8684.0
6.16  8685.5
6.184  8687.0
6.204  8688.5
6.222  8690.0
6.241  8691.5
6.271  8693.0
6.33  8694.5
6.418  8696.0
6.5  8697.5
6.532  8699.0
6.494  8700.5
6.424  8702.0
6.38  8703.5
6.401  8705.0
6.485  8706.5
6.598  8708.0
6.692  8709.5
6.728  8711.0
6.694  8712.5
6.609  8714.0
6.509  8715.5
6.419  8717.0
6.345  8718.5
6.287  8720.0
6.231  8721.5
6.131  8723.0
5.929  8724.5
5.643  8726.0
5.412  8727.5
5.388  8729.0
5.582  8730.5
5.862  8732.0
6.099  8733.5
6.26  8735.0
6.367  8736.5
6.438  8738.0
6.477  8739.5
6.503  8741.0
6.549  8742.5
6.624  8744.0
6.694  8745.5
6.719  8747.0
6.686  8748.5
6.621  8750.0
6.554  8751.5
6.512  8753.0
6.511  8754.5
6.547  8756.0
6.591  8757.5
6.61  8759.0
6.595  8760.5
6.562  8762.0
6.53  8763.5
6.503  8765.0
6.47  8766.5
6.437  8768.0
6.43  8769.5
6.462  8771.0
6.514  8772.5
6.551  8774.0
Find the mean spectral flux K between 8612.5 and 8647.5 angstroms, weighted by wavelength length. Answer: 6.39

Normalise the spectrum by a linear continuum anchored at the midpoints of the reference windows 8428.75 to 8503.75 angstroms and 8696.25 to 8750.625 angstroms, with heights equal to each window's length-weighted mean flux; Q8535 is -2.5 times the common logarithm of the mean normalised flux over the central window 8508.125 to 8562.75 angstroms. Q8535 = 0.05 mag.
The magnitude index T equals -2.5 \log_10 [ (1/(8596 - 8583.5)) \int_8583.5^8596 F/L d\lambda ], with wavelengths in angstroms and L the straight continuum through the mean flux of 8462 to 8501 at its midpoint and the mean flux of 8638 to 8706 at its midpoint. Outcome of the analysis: -0.06 mag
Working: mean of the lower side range 6.11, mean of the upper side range 6.05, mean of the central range 6.41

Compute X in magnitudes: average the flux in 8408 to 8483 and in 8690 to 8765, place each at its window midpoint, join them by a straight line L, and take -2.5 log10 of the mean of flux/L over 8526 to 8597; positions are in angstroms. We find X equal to 0.05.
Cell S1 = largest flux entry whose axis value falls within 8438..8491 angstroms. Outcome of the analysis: 6.376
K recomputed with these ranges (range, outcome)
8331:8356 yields 6.39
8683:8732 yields 6.26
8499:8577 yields 5.97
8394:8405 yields 6.49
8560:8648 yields 6.37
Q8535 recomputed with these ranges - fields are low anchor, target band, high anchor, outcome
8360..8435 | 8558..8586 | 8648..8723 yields -0.01 mag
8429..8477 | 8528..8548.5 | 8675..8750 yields 0.12 mag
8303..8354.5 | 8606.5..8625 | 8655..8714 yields -0.05 mag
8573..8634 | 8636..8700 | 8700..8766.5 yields 0.06 mag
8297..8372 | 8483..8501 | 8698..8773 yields 0.08 mag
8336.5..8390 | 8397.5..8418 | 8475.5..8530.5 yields -0.03 mag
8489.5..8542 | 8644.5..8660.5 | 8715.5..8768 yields 0.02 mag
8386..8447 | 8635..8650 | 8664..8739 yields -0.04 mag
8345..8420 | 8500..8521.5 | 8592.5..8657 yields 0.08 mag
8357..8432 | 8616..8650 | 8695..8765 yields 0.00 mag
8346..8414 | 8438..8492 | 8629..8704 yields 0.03 mag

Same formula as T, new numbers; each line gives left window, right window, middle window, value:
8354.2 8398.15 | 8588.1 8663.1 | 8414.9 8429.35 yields 0.01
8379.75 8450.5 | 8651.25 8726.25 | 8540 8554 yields 0.13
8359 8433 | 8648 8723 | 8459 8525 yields 0.05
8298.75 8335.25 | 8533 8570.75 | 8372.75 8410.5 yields -0.04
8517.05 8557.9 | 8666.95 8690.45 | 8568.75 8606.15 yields -0.09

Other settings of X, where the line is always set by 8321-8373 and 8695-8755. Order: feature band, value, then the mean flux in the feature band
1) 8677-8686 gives 0.05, 6.07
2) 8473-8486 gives 0.04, 6.2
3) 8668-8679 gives 0.12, 5.71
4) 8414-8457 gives 0.02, 6.33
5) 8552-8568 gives 0.03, 6.22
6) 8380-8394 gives 0.01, 6.36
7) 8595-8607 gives -0.01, 6.42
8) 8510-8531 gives 0.05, 6.14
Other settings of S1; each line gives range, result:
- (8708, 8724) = 6.728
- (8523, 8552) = 6.282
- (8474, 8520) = 6.304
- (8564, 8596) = 6.487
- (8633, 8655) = 6.453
